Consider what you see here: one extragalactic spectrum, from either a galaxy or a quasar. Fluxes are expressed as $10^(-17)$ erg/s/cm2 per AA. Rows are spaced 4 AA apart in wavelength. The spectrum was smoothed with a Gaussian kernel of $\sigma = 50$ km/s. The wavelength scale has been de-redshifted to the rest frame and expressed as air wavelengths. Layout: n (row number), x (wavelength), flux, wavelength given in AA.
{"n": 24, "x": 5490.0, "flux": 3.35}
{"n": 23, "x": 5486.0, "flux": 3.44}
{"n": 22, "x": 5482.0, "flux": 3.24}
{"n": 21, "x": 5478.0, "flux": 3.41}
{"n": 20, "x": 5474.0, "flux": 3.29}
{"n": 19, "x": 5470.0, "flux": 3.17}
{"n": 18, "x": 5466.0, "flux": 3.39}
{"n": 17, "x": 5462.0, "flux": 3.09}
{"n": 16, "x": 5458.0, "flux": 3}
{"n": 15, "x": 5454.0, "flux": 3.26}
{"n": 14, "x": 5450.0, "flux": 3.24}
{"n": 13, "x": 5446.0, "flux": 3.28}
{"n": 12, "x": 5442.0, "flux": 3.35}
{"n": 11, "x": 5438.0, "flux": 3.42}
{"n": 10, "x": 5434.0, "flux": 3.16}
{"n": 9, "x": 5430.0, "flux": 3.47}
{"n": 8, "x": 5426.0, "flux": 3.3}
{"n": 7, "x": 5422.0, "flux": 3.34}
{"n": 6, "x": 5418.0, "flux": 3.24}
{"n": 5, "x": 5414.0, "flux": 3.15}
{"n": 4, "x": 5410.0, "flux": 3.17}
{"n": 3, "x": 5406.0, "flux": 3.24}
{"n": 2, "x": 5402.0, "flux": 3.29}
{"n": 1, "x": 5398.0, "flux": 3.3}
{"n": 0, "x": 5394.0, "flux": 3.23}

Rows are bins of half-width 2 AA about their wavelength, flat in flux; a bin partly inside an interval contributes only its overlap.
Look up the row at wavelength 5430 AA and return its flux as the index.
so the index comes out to 3.47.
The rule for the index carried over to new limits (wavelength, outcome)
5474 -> 3.29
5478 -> 3.41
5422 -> 3.34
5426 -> 3.3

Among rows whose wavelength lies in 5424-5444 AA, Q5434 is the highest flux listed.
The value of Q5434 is 3.47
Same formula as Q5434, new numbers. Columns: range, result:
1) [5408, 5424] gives 3.34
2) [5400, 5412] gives 3.29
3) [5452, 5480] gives 3.41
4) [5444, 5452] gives 3.28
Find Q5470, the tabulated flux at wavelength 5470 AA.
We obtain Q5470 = 3.17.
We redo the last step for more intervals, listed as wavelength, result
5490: 3.35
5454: 3.26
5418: 3.24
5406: 3.24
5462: 3.09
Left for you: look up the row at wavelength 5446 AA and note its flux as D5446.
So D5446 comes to 3.28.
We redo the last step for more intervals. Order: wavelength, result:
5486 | 3.44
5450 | 3.24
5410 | 3.17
